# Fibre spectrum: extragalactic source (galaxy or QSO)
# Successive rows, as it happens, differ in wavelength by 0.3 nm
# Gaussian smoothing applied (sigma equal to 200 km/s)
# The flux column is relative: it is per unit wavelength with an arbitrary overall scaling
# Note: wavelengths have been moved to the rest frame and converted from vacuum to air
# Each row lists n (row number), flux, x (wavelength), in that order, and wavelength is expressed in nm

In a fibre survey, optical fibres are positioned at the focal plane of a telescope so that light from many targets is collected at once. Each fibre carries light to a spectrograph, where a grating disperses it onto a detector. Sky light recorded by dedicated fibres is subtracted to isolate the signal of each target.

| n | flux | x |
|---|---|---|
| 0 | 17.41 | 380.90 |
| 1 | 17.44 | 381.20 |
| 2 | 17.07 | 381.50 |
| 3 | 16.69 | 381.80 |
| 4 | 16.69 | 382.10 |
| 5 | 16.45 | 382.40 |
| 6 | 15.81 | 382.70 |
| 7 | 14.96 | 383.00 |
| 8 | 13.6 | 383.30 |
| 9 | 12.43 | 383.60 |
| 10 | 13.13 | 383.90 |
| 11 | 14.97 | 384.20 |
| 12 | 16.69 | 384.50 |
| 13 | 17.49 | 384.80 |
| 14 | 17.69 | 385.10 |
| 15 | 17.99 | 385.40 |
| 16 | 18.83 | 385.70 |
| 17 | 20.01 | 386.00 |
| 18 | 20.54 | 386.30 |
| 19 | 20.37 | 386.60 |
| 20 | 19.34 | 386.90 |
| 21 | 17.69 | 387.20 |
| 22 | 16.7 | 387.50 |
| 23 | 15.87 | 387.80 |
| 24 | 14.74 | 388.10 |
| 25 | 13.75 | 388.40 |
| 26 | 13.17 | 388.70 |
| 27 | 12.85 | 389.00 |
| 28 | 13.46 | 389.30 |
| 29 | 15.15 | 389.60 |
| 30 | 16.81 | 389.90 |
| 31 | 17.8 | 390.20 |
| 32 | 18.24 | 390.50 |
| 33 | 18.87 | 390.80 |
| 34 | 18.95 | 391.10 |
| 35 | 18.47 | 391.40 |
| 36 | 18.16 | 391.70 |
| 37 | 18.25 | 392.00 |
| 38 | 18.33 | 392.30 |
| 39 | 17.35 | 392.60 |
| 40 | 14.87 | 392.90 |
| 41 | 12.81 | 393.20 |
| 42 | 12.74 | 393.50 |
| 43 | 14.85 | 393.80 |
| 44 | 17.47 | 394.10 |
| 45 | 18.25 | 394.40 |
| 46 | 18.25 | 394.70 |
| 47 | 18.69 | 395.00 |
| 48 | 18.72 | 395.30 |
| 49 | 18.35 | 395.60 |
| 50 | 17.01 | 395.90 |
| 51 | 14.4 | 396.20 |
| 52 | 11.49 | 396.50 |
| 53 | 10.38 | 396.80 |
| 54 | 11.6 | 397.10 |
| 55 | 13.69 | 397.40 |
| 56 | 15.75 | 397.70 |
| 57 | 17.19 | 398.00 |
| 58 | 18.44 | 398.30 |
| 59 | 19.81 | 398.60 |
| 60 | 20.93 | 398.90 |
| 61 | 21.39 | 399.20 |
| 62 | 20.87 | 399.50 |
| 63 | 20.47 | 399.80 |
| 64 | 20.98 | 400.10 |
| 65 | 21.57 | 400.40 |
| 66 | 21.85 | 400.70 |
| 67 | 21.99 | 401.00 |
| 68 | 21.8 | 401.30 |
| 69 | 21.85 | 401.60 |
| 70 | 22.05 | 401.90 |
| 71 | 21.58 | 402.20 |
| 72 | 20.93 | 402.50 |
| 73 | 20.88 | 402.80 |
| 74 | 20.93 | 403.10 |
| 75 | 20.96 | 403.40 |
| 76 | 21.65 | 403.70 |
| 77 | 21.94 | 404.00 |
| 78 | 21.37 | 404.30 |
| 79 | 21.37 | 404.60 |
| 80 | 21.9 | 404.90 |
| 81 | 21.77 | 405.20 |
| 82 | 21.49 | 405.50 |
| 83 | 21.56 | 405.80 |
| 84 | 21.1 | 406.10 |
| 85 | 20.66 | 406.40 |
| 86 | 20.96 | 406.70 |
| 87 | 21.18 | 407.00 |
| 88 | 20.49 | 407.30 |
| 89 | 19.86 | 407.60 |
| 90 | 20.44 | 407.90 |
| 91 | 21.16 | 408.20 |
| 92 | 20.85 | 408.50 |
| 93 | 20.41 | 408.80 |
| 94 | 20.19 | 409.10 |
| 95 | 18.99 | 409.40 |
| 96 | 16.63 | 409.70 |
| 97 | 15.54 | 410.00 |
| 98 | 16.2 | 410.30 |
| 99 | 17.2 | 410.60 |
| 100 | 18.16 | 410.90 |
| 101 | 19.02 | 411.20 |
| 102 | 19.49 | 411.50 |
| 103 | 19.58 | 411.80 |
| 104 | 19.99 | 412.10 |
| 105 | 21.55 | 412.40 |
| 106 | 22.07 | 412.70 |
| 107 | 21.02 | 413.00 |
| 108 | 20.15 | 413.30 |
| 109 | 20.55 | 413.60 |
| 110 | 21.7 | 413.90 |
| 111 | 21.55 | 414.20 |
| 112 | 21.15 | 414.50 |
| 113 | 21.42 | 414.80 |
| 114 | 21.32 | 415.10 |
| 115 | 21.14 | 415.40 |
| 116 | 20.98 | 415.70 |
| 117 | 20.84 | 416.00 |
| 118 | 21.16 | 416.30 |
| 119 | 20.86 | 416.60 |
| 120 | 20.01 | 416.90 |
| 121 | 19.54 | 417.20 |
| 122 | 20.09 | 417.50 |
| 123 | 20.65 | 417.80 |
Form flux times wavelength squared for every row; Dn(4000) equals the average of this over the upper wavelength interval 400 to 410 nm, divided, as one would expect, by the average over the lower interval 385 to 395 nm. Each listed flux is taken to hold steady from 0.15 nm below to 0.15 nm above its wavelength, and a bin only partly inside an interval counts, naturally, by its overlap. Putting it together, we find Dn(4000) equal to 1.3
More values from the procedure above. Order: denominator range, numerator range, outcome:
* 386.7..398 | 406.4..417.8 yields 1.38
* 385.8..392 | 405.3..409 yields 1.34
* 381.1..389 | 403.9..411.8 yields 1.36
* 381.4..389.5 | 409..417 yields 1.41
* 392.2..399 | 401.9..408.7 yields 1.38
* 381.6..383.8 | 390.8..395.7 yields 1.19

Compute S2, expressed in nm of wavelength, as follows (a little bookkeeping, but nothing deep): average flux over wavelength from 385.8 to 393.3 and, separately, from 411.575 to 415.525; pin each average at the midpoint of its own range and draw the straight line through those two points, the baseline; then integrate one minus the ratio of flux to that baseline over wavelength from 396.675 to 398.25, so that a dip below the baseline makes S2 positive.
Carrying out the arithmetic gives 0.36 nm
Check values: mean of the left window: 16.9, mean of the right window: 21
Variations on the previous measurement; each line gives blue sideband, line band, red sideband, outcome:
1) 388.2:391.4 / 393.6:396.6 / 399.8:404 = 0.26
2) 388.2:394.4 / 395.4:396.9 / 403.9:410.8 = 0.24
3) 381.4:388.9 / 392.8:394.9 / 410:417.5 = 0.23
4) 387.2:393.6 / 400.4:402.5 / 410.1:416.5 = -0.42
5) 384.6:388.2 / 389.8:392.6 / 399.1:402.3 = 0.16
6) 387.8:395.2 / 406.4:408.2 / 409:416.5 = -0.16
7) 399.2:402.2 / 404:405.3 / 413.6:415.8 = -0.01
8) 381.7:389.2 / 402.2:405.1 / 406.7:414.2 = -0.39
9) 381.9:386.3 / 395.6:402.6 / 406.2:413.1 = -0.10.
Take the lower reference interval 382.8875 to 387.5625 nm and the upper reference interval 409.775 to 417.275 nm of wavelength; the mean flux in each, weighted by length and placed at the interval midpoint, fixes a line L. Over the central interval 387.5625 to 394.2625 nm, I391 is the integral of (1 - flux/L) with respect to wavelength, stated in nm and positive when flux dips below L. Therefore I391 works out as 0.61 nm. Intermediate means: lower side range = 17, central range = 16.1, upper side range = 20.1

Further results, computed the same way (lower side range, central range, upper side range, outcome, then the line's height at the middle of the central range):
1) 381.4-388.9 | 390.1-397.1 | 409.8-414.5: 0.37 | 17.5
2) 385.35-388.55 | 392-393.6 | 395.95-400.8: 0.19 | 17.6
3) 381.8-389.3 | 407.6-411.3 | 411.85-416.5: 0.27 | 20.3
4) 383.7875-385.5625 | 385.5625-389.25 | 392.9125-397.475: -0.17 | 16.1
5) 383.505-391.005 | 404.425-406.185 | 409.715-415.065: -0.25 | 18.9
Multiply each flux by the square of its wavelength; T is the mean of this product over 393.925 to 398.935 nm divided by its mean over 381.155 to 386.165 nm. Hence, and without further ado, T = 1.07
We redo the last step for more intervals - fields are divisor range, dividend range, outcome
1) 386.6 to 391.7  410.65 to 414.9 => 1.39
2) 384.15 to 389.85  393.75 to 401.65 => 1.14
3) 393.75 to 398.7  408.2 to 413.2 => 1.28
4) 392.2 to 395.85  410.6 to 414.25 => 1.33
